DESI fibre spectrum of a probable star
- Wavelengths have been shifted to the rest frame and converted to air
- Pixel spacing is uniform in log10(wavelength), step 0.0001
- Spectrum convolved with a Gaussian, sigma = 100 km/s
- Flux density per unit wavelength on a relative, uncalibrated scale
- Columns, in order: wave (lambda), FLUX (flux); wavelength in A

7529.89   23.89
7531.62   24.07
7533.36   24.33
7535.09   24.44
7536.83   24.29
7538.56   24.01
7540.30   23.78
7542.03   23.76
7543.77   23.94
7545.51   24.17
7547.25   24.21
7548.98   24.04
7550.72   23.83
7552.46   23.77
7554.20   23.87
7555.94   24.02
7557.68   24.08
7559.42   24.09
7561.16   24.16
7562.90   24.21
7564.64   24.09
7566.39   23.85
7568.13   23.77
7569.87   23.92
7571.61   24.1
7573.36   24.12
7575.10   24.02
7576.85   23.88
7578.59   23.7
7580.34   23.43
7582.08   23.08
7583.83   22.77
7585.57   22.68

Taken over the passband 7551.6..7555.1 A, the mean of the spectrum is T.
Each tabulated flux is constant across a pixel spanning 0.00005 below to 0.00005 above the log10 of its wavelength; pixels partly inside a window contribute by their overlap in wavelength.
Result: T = 23.8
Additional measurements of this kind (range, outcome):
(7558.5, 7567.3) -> 24.1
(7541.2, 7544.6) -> 23.8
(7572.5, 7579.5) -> 23.9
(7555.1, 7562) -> 24.1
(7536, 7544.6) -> 24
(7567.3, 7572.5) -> 23.9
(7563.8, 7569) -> 23.9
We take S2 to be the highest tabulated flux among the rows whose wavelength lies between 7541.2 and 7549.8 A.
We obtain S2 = 24.21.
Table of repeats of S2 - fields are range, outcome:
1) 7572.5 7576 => 24.12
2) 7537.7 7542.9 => 24.01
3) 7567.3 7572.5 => 24.1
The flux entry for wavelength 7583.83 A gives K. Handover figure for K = 22.77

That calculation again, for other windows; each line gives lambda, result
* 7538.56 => 24.01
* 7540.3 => 23.78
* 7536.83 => 24.29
